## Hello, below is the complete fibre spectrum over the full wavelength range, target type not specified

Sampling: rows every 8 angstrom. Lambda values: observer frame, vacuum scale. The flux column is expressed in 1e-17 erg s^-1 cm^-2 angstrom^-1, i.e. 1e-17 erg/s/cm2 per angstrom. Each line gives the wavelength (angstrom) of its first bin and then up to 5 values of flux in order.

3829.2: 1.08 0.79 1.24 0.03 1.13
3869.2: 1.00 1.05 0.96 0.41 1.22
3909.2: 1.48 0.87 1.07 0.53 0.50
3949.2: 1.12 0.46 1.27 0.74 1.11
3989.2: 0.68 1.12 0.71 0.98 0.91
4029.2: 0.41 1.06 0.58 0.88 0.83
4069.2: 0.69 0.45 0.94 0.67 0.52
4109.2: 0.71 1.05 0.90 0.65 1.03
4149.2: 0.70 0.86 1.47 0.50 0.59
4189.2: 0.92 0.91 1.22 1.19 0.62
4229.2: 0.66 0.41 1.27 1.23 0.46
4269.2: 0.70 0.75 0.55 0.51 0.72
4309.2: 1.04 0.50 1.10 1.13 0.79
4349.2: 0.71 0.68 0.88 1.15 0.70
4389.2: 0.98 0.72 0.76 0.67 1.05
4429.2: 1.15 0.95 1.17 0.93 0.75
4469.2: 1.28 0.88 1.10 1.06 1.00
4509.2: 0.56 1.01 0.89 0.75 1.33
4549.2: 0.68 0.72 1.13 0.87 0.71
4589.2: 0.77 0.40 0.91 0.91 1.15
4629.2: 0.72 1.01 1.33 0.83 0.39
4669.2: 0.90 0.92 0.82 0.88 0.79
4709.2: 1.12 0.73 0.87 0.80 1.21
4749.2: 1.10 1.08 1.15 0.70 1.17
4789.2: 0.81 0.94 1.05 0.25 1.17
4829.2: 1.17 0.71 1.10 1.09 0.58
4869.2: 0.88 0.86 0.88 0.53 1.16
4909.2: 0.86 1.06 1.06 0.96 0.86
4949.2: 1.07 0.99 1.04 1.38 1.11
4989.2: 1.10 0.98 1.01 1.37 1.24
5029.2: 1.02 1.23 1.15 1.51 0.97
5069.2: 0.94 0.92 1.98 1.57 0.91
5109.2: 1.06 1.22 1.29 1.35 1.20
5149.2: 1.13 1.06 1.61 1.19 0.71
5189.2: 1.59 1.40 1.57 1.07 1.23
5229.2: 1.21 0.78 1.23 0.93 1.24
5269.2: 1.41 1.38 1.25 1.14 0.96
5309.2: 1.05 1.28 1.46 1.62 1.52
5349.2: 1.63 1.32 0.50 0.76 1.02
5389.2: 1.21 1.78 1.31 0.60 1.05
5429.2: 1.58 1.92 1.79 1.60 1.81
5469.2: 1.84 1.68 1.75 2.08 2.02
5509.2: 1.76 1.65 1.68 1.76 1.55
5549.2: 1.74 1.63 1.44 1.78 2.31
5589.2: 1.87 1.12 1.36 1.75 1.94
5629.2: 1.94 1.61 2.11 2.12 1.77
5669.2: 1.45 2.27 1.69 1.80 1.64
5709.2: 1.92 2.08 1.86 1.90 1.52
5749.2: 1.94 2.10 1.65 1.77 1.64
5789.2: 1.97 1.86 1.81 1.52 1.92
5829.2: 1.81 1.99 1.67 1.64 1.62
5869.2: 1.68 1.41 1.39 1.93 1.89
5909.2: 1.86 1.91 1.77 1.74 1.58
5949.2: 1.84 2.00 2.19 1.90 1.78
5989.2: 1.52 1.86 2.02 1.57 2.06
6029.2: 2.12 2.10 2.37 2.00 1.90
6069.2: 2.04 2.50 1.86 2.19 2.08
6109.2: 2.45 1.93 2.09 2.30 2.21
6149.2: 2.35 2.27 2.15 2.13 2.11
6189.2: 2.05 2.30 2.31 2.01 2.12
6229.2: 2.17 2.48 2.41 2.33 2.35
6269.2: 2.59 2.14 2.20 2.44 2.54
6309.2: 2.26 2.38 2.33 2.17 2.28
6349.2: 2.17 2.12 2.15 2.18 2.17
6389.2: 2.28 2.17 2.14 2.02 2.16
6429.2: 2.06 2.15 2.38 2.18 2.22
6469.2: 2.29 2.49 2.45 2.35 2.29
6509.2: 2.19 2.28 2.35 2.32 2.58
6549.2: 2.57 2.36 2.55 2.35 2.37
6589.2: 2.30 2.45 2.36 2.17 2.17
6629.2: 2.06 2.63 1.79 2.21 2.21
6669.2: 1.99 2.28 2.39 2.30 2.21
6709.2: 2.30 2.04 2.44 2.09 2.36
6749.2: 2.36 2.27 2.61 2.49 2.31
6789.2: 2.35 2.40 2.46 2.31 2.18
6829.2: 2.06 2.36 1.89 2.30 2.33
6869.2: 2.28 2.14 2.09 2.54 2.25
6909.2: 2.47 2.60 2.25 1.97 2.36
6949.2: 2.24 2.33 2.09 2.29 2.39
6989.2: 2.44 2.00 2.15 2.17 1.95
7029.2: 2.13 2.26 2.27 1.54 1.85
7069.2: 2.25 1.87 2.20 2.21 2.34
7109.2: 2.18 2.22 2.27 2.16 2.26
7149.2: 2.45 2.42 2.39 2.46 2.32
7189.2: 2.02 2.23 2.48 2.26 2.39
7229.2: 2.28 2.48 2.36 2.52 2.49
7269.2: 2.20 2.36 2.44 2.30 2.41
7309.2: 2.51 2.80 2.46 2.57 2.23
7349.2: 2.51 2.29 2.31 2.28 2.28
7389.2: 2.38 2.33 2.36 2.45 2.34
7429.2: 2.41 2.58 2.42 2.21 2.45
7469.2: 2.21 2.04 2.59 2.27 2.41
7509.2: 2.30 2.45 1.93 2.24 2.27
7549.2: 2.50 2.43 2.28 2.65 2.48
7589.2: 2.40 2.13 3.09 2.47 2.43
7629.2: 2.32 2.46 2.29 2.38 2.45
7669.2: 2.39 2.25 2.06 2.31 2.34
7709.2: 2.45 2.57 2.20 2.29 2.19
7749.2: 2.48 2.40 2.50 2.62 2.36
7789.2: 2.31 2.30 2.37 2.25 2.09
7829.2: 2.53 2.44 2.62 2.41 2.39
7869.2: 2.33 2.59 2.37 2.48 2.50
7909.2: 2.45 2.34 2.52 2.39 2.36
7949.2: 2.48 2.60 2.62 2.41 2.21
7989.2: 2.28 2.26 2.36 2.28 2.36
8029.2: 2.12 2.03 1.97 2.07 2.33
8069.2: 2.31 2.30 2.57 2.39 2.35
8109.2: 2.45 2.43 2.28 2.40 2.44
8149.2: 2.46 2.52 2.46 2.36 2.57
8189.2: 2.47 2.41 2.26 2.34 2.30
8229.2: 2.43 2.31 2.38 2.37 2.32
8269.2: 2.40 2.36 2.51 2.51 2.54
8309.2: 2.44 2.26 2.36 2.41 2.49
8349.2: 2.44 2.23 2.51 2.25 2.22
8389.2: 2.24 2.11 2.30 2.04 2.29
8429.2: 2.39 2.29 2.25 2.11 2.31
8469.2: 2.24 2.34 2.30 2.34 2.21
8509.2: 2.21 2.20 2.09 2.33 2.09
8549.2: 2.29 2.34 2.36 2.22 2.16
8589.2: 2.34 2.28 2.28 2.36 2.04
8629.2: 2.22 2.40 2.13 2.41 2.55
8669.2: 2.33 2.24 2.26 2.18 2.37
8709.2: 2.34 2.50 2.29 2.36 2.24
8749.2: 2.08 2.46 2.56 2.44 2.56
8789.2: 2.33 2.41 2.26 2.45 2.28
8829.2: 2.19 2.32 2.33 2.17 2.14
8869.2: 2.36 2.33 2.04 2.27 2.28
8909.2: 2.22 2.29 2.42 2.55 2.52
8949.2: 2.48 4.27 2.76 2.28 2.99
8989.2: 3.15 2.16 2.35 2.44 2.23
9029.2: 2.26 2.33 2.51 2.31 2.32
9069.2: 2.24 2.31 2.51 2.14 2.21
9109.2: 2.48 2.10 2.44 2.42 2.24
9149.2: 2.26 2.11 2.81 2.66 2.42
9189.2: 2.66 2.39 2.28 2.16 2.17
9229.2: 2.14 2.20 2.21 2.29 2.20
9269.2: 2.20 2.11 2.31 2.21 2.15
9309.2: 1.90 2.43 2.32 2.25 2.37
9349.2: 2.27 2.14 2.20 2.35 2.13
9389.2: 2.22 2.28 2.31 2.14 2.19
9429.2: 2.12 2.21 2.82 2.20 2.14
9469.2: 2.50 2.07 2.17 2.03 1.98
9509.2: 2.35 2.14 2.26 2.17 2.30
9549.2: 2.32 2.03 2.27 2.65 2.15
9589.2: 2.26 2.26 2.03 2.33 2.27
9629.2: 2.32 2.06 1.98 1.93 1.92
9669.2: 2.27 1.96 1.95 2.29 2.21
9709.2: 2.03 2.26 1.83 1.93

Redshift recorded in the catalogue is 0.36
